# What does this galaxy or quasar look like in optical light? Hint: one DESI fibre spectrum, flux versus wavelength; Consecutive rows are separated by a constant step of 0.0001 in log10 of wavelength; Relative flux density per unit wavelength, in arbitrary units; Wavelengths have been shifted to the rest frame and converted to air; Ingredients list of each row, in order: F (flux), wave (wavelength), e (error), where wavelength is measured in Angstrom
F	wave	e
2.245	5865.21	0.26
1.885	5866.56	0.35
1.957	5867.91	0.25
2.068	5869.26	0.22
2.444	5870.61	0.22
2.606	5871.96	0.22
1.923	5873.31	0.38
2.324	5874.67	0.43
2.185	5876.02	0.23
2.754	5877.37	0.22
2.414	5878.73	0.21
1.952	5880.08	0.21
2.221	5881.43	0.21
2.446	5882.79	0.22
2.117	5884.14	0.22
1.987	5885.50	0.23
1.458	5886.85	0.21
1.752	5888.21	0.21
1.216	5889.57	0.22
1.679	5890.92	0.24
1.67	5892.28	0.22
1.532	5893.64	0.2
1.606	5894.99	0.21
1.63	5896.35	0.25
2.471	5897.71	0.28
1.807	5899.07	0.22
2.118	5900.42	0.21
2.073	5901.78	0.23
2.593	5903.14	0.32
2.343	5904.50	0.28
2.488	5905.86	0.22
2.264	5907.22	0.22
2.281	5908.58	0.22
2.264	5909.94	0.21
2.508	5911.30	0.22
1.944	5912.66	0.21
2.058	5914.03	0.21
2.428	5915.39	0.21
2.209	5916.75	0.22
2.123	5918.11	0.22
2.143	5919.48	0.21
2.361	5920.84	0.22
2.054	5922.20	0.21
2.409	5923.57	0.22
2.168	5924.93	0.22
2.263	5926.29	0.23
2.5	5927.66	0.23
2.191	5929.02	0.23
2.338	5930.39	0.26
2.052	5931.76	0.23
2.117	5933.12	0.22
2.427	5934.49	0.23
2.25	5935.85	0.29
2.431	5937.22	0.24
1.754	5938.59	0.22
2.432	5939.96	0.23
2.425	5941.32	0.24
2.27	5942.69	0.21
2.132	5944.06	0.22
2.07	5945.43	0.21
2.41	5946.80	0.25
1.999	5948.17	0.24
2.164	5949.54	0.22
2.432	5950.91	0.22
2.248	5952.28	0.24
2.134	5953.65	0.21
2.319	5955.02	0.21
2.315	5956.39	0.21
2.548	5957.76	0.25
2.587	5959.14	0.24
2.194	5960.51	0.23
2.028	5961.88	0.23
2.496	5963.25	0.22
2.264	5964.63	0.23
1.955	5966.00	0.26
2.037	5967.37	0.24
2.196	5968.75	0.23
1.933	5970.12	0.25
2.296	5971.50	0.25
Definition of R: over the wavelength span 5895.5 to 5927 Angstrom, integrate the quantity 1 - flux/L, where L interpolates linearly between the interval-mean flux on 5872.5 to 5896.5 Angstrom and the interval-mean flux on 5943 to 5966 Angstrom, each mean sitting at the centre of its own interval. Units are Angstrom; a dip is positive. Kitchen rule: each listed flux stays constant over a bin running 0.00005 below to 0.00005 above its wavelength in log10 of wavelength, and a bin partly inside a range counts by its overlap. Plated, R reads -2.24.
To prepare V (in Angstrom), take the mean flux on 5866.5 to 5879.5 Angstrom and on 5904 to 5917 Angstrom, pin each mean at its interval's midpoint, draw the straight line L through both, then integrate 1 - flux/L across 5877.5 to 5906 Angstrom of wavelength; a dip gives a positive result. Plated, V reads 3.64 Angstrom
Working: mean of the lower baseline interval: 2.27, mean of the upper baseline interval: 2.28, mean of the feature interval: 1.98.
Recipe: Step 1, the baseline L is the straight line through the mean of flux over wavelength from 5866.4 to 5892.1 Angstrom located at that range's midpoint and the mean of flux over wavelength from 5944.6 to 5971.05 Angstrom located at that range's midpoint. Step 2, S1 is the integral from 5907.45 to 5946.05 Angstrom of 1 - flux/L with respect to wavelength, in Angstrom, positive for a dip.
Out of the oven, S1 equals -1.3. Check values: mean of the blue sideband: 2.07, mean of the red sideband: 2.23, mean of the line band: 2.24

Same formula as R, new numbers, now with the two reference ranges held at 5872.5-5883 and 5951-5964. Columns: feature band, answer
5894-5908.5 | 0.99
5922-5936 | 0.29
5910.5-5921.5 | 0.36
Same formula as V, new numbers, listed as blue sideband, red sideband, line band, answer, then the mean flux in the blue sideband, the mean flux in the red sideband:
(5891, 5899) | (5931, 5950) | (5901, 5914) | -2.7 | 1.77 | 2.21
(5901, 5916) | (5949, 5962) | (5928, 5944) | 0.4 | 2.29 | 2.31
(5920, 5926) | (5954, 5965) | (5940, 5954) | 0.4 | 2.25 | 2.34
